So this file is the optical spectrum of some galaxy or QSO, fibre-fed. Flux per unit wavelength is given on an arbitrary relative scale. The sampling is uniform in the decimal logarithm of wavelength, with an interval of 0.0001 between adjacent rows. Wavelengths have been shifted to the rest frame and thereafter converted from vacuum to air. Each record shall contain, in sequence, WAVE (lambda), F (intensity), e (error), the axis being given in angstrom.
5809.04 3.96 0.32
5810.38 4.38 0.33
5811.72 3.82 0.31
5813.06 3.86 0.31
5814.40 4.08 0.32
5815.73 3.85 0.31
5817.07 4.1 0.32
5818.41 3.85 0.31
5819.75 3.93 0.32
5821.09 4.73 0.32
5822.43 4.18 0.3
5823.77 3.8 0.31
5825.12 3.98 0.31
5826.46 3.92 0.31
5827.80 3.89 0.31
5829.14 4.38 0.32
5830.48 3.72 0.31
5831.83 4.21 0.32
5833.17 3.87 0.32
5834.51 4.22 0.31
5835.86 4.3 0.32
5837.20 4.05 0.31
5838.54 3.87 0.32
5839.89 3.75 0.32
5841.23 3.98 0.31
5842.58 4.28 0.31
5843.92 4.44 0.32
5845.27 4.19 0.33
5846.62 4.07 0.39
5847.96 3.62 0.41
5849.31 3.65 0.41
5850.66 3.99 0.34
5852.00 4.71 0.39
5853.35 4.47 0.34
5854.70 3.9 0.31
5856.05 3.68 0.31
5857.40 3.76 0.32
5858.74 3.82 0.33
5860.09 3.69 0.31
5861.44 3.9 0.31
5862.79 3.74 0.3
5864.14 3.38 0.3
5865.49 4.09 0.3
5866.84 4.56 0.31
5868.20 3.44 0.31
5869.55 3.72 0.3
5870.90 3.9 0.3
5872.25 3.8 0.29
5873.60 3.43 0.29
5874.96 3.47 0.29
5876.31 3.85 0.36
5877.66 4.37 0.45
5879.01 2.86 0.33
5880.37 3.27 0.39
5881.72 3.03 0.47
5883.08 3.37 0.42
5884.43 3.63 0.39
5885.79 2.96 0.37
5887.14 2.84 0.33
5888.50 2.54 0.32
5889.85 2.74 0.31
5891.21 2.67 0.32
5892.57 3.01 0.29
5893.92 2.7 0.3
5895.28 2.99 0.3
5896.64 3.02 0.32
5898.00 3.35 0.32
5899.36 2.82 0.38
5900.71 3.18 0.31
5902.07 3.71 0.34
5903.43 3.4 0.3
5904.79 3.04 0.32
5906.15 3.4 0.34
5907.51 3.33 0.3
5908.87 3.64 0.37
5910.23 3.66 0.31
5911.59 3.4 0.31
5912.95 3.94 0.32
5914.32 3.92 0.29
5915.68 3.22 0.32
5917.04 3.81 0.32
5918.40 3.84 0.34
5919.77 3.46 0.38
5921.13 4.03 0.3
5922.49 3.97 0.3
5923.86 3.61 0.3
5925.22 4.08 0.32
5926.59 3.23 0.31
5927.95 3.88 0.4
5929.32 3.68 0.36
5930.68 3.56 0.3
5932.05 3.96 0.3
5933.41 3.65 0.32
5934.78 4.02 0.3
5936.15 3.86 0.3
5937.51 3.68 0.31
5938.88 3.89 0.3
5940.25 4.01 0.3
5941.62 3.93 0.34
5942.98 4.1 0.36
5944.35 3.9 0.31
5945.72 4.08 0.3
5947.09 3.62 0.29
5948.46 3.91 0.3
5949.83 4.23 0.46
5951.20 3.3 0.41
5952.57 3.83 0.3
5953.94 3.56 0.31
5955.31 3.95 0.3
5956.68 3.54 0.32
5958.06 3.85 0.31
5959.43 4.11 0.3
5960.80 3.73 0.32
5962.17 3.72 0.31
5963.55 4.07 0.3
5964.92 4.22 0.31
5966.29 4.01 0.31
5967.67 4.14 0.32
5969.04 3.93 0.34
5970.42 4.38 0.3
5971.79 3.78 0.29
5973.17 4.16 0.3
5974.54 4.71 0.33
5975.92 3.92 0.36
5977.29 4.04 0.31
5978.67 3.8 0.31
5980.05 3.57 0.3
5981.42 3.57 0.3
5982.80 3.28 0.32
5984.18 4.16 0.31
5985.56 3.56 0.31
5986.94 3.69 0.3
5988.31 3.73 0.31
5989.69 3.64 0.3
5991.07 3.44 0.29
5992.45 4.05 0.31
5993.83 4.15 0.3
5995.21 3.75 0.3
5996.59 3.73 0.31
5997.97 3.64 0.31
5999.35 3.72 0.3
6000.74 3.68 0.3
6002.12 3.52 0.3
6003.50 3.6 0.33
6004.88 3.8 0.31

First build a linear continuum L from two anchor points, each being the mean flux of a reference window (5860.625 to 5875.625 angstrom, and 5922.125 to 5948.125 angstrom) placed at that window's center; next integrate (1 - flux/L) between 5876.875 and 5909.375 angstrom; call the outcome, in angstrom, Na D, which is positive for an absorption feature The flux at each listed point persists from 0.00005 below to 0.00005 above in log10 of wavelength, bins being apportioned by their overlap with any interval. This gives 5.4 angstrom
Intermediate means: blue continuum 3.76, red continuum 3.83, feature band 3.16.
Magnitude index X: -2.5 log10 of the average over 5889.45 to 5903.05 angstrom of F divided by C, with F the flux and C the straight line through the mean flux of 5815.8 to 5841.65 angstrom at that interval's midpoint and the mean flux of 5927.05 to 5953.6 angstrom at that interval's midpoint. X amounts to 0.28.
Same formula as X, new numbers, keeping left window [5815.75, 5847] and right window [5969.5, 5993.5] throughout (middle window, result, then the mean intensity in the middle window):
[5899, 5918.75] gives 0.14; 3.49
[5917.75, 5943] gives 0.03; 3.81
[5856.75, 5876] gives 0.07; 3.77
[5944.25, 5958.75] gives 0.03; 3.79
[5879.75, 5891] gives 0.30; 3.03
